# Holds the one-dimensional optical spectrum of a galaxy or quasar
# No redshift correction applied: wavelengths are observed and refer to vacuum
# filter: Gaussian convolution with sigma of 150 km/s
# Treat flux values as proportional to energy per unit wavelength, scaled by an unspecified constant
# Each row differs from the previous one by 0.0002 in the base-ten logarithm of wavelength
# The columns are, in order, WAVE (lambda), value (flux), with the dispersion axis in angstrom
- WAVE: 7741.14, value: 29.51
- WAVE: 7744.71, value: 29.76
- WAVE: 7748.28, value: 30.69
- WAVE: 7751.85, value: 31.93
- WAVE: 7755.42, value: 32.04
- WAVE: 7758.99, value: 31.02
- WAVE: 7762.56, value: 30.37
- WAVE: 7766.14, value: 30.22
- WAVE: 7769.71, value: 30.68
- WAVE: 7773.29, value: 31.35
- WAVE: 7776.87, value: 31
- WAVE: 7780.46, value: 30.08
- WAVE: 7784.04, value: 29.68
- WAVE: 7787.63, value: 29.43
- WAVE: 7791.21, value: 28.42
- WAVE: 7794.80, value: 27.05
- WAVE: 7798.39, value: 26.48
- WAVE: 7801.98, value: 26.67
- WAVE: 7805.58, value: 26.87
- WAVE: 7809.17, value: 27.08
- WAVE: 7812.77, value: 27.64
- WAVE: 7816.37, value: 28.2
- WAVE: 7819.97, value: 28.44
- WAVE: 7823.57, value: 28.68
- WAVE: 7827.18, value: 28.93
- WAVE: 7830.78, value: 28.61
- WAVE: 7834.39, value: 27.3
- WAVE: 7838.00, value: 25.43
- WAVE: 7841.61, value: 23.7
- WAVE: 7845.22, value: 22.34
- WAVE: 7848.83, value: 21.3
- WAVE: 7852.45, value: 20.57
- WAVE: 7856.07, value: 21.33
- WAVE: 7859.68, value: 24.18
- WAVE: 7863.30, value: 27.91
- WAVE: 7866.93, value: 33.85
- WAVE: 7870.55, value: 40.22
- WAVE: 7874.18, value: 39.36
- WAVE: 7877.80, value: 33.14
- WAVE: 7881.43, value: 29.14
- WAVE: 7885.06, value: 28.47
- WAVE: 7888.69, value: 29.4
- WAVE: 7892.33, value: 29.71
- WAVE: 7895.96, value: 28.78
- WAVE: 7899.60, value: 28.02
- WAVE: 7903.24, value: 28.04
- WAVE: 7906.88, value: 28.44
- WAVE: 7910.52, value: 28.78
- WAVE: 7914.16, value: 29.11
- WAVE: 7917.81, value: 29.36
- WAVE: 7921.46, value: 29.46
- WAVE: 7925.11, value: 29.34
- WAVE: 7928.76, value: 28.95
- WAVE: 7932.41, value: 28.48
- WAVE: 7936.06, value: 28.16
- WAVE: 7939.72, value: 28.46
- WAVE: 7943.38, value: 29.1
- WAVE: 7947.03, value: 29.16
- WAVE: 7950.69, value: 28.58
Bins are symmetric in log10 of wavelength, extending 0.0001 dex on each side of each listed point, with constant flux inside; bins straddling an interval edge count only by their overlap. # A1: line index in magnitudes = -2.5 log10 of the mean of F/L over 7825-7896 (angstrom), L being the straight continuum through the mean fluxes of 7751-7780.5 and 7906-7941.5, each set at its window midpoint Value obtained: 0.06 mag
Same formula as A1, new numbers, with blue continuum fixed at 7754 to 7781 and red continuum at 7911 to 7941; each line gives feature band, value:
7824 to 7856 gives 0.21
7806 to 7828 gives 0.08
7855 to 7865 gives 0.20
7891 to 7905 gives 0.02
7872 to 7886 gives -0.12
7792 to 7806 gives 0.14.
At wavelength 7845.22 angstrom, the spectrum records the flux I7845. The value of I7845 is 22.34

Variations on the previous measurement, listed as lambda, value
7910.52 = 28.78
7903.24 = 28.04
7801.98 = 26.67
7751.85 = 31.93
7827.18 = 28.93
